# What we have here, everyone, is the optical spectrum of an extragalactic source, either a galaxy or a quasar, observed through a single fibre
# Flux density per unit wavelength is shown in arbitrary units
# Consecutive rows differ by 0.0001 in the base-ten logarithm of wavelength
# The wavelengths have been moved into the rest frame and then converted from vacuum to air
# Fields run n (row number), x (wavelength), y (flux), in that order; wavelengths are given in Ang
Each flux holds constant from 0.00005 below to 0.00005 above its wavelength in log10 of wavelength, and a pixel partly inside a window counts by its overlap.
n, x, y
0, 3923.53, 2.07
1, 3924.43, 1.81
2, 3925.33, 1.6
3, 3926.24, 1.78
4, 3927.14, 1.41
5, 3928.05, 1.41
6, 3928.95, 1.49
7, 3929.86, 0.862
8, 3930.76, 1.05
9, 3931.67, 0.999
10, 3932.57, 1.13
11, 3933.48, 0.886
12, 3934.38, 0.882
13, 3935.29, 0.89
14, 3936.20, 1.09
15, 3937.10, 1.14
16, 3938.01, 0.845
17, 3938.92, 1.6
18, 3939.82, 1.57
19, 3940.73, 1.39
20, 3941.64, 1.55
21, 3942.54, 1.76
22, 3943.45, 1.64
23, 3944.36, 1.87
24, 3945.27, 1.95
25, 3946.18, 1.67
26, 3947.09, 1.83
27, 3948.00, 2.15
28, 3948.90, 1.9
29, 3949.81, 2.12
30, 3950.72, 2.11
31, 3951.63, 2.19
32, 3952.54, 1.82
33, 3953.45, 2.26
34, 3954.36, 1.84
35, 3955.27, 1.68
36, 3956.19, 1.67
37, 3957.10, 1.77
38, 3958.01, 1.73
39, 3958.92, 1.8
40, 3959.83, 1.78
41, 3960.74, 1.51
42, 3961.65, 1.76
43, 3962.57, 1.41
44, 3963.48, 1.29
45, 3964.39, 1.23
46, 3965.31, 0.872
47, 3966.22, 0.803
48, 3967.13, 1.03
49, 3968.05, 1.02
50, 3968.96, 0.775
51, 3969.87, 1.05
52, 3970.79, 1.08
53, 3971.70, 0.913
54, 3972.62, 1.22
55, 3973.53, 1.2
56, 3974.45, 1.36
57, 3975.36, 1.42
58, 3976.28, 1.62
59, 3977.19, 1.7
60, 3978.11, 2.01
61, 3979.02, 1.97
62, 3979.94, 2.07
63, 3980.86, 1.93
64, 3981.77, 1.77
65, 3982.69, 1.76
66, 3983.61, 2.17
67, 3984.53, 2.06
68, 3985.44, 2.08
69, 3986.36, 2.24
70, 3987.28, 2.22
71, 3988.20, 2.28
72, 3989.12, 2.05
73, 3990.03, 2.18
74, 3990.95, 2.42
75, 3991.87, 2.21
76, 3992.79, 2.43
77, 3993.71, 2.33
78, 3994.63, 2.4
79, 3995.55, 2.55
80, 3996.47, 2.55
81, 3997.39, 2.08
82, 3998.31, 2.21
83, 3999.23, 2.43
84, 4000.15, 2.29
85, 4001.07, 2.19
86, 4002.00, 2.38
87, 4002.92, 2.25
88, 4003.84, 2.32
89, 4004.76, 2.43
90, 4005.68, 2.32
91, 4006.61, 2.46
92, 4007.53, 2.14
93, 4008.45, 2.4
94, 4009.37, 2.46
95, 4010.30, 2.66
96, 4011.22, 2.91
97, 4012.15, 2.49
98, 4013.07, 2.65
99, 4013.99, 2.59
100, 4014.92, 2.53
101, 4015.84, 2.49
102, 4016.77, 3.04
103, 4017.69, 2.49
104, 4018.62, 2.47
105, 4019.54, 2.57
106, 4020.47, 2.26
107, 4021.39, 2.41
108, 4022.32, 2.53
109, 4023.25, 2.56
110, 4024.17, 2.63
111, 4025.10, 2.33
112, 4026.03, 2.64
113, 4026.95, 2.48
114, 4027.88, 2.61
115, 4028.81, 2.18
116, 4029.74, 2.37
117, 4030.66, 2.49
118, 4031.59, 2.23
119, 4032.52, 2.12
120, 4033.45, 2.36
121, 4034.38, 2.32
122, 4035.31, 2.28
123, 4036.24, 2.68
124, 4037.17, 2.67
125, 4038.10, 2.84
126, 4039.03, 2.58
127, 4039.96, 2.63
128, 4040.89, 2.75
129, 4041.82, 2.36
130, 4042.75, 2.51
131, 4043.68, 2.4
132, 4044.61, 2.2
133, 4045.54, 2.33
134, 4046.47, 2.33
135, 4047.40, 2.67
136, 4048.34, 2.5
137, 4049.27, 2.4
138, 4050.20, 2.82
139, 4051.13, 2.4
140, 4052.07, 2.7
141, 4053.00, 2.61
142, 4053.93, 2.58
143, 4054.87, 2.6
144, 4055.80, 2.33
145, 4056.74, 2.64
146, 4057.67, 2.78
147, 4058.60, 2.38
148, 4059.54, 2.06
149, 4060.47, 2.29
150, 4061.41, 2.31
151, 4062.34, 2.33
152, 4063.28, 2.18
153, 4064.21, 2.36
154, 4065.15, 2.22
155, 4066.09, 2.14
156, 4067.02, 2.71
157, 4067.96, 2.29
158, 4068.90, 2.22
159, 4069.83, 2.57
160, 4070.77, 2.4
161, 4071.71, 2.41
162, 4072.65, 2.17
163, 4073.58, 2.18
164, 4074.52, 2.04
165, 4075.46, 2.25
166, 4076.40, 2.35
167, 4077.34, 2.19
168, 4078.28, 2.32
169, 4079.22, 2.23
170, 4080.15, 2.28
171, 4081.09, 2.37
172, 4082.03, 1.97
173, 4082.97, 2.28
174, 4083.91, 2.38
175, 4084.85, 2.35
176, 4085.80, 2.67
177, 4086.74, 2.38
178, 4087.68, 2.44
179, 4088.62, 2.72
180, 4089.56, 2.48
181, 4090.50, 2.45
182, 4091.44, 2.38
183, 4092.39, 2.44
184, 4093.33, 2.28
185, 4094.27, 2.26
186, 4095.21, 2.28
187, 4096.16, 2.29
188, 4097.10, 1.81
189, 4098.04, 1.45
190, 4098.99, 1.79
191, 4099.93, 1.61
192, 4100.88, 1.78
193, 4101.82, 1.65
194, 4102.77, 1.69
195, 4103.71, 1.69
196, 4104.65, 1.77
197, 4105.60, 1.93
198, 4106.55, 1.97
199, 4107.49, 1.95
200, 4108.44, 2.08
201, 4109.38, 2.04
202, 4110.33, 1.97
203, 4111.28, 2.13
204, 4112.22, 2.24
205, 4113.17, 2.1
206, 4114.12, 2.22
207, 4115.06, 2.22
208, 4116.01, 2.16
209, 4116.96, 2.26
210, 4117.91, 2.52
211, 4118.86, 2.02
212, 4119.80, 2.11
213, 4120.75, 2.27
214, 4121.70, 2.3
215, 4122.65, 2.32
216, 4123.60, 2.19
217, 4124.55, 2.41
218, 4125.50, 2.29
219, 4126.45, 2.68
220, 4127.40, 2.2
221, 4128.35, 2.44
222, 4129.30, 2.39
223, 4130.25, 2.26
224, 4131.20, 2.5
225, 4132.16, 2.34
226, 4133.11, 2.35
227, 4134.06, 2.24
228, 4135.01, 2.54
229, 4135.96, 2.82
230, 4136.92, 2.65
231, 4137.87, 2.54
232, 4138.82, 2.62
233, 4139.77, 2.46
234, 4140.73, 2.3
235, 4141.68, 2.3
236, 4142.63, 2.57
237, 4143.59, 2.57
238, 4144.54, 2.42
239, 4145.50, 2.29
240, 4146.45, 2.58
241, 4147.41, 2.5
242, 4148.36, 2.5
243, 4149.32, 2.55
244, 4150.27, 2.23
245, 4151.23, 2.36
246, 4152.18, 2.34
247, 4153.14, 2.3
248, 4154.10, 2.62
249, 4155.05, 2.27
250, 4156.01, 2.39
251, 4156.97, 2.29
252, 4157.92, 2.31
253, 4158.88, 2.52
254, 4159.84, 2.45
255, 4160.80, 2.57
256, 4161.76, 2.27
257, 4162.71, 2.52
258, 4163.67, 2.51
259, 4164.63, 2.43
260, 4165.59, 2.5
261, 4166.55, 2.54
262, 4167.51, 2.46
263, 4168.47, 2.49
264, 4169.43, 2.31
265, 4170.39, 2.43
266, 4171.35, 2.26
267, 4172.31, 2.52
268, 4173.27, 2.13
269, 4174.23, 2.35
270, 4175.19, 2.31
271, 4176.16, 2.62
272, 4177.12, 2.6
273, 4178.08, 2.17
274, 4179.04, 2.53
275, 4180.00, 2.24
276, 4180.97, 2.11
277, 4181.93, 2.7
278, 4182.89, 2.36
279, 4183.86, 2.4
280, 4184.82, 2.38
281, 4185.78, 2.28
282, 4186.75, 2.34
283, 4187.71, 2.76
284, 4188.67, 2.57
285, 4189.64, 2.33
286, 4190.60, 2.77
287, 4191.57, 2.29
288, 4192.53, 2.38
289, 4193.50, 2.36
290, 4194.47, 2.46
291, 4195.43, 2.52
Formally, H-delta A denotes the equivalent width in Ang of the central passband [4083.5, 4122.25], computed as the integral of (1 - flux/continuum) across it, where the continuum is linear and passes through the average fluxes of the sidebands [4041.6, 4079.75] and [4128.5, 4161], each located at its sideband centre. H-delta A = 4.44 Ang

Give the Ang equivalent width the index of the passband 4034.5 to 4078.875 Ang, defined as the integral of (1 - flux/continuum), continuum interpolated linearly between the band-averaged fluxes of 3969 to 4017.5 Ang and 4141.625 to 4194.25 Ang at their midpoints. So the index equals -3.8 Ang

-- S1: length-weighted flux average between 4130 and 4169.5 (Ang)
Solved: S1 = 2.44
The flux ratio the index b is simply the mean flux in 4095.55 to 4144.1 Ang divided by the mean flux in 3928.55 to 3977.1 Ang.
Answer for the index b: 1.5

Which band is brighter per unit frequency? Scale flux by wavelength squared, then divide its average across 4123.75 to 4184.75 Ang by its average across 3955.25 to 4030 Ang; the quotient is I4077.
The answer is 1.28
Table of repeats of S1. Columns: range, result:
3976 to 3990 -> 2.01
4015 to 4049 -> 2.48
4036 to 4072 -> 2.46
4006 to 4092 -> 2.44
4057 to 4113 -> 2.2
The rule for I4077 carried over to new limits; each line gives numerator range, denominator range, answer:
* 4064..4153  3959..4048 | 1.11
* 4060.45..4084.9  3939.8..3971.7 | 1.53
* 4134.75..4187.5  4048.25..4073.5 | 1.06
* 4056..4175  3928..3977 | 1.73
